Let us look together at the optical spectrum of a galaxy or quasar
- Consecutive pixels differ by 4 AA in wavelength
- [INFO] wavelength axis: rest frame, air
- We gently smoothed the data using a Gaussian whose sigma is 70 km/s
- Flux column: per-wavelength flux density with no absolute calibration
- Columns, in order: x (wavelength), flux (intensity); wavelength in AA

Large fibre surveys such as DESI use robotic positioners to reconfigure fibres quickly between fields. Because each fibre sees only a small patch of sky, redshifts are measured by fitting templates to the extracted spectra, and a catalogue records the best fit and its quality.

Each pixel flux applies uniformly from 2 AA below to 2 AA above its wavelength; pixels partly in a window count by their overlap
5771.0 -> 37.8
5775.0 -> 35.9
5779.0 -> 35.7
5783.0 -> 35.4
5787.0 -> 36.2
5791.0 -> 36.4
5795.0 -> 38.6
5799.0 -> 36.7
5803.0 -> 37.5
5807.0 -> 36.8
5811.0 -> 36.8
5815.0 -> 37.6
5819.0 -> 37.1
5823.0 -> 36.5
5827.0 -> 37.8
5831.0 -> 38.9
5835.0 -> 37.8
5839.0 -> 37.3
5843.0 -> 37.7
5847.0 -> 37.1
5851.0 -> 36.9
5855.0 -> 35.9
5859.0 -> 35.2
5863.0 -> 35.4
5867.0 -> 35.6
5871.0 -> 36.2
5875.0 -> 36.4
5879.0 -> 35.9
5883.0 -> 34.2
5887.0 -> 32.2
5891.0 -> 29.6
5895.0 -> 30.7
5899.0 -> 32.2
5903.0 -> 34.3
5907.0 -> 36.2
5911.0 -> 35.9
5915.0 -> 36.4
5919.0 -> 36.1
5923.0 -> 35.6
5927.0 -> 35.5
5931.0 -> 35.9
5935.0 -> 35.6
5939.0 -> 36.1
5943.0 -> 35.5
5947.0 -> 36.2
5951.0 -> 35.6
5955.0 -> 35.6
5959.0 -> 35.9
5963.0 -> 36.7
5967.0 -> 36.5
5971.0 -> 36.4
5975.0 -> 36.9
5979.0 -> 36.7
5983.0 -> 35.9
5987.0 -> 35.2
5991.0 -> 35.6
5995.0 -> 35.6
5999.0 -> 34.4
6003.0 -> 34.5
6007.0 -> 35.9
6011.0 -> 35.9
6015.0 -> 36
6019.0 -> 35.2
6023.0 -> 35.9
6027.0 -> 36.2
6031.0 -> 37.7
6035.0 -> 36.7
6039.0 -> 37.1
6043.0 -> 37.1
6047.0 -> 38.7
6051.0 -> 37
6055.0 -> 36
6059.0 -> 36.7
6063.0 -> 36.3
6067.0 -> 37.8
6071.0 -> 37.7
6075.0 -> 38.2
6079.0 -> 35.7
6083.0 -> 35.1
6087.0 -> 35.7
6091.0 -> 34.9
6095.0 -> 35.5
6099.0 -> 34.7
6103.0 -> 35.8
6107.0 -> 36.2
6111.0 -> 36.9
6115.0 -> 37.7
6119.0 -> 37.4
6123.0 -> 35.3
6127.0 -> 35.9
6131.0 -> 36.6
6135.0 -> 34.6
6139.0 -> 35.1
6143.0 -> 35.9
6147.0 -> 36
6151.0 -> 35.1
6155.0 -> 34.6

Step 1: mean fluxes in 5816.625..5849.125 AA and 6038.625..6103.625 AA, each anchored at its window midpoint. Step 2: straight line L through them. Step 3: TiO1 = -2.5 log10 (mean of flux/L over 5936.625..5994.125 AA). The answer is 0.03 mag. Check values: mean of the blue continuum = 37.5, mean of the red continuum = 36.5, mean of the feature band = 36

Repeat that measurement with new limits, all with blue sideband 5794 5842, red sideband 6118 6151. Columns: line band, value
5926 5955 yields 0.03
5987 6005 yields 0.04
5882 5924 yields 0.09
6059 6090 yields -0.02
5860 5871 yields 0.05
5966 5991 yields 0.01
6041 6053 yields -0.04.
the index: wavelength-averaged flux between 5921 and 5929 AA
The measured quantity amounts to 35.5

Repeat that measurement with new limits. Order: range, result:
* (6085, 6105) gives 35.3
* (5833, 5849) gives 37.5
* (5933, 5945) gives 35.7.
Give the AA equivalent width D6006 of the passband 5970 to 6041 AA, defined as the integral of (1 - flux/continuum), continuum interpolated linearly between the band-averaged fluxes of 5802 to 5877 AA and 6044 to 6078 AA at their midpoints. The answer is 2.2 AA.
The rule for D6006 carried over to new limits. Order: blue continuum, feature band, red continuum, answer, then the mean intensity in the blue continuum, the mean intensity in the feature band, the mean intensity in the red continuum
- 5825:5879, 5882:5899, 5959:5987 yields 2.34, 36.8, 31.6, 36.4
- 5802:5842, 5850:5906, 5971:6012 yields 3.84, 37.4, 34.3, 35.7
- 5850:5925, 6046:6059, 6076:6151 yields -0.54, 34.8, 37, 35.8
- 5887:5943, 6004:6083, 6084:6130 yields -2.52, 34.6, 36.7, 36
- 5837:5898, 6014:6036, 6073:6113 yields -0.41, 35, 36.3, 35.9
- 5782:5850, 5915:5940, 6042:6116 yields 0.72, 37.2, 35.8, 36.5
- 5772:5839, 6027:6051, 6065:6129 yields -0.59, 37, 37.3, 36.3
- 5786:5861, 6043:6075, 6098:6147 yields -0.86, 37.1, 37.2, 36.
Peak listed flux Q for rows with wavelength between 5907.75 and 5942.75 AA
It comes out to 36.4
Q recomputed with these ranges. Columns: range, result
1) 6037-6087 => 38.7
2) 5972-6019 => 36.9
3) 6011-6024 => 36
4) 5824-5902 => 38.9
